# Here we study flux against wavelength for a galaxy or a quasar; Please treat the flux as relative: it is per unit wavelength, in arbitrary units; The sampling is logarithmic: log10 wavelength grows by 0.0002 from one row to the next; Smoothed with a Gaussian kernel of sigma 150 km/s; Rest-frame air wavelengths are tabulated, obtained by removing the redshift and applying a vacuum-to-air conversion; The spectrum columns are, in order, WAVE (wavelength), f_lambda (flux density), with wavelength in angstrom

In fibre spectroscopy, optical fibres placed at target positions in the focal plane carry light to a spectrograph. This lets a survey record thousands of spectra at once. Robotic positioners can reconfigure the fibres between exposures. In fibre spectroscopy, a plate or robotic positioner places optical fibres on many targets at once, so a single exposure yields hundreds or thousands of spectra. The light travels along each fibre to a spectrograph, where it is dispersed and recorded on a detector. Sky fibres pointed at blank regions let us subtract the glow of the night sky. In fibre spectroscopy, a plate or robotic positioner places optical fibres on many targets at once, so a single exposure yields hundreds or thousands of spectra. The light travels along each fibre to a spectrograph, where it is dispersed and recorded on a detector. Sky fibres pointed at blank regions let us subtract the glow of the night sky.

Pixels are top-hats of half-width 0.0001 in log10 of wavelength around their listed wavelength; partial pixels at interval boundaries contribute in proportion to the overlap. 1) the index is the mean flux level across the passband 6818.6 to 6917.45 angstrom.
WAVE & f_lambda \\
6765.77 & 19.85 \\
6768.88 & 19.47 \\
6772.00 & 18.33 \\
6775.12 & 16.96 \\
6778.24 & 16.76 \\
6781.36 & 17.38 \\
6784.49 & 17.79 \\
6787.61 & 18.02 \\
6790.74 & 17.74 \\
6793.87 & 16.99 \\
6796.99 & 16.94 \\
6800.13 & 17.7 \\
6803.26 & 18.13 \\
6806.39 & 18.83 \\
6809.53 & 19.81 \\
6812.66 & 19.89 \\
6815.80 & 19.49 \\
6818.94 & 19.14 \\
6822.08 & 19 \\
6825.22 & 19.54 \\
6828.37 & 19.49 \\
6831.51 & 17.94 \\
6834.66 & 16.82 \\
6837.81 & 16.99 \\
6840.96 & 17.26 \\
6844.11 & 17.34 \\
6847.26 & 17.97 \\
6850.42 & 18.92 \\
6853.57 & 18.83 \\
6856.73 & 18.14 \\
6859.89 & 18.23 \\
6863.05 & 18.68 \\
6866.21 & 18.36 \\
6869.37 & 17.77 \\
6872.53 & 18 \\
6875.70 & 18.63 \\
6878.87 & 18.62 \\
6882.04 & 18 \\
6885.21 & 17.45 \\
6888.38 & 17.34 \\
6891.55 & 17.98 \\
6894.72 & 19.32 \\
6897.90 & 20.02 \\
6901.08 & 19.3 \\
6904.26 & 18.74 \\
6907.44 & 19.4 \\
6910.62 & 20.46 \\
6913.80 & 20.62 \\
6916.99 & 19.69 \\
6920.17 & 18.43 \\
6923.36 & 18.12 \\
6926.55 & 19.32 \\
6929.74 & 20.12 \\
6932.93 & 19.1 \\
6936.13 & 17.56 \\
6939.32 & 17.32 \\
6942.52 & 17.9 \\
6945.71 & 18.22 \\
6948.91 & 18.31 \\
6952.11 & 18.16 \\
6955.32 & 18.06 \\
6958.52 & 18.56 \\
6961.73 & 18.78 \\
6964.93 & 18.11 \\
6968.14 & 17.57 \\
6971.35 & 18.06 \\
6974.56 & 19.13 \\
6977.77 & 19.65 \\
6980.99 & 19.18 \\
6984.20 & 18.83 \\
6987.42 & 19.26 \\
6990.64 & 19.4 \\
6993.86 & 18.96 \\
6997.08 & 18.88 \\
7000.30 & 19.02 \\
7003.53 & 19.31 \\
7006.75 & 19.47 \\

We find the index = 18.5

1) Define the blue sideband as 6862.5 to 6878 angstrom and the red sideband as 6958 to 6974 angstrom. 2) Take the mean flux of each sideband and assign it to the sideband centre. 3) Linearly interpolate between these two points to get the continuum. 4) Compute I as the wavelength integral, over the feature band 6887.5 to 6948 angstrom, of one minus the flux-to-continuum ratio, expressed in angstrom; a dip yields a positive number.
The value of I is -2.11 angstrom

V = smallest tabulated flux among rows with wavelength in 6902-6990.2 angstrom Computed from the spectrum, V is 17.32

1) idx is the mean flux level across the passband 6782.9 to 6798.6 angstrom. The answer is 17.5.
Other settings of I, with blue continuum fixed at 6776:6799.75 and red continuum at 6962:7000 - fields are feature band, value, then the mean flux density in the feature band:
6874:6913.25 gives -1.4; 18.8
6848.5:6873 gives -0.6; 18.4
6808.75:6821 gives -1.4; 19.6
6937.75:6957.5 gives 0.6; 18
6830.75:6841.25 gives 0.3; 17.2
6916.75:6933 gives -0.6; 19.1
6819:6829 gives -0.9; 19.3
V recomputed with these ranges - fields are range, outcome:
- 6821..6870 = 16.82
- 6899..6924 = 18.12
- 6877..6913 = 17.34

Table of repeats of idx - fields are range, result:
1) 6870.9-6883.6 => 18.3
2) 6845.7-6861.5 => 18.4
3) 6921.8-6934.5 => 19.2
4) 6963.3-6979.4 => 18.5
